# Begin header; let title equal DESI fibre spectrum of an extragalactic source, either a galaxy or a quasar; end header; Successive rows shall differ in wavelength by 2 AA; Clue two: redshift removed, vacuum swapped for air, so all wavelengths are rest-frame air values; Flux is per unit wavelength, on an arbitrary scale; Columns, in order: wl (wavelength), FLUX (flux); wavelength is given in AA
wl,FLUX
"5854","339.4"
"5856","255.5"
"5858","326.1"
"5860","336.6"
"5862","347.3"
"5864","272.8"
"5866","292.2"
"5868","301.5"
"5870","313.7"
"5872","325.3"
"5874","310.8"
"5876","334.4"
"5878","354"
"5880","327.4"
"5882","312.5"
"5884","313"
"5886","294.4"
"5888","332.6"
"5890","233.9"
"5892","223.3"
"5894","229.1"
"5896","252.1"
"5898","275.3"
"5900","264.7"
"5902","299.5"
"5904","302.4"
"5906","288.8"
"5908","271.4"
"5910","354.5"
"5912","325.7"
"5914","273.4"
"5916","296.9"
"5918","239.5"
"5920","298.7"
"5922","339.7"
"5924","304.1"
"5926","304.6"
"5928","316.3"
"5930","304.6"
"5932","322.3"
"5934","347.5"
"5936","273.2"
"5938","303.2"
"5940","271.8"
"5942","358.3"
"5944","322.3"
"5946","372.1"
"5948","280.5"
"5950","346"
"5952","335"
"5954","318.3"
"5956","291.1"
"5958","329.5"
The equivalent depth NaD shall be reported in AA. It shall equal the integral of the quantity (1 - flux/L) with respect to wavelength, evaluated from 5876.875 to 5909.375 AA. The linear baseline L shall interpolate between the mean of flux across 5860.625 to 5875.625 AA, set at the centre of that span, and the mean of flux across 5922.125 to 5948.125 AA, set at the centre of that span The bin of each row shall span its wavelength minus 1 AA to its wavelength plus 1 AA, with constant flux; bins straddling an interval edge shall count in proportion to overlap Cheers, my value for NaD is 2.68 AA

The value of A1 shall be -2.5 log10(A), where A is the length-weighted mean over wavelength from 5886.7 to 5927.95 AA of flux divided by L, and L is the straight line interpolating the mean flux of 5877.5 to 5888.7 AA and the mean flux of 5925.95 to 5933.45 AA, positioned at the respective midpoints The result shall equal 0.11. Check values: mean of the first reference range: 321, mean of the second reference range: 315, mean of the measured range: 286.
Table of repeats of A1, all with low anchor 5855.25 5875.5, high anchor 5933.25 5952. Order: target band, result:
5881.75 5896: 0.15 mag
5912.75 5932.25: 0.06 mag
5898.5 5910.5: 0.08 mag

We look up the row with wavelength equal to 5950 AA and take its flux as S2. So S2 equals 346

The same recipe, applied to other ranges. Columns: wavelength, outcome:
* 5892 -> 223.3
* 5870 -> 313.7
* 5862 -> 347.3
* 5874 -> 310.8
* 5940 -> 271.8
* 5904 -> 302.4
